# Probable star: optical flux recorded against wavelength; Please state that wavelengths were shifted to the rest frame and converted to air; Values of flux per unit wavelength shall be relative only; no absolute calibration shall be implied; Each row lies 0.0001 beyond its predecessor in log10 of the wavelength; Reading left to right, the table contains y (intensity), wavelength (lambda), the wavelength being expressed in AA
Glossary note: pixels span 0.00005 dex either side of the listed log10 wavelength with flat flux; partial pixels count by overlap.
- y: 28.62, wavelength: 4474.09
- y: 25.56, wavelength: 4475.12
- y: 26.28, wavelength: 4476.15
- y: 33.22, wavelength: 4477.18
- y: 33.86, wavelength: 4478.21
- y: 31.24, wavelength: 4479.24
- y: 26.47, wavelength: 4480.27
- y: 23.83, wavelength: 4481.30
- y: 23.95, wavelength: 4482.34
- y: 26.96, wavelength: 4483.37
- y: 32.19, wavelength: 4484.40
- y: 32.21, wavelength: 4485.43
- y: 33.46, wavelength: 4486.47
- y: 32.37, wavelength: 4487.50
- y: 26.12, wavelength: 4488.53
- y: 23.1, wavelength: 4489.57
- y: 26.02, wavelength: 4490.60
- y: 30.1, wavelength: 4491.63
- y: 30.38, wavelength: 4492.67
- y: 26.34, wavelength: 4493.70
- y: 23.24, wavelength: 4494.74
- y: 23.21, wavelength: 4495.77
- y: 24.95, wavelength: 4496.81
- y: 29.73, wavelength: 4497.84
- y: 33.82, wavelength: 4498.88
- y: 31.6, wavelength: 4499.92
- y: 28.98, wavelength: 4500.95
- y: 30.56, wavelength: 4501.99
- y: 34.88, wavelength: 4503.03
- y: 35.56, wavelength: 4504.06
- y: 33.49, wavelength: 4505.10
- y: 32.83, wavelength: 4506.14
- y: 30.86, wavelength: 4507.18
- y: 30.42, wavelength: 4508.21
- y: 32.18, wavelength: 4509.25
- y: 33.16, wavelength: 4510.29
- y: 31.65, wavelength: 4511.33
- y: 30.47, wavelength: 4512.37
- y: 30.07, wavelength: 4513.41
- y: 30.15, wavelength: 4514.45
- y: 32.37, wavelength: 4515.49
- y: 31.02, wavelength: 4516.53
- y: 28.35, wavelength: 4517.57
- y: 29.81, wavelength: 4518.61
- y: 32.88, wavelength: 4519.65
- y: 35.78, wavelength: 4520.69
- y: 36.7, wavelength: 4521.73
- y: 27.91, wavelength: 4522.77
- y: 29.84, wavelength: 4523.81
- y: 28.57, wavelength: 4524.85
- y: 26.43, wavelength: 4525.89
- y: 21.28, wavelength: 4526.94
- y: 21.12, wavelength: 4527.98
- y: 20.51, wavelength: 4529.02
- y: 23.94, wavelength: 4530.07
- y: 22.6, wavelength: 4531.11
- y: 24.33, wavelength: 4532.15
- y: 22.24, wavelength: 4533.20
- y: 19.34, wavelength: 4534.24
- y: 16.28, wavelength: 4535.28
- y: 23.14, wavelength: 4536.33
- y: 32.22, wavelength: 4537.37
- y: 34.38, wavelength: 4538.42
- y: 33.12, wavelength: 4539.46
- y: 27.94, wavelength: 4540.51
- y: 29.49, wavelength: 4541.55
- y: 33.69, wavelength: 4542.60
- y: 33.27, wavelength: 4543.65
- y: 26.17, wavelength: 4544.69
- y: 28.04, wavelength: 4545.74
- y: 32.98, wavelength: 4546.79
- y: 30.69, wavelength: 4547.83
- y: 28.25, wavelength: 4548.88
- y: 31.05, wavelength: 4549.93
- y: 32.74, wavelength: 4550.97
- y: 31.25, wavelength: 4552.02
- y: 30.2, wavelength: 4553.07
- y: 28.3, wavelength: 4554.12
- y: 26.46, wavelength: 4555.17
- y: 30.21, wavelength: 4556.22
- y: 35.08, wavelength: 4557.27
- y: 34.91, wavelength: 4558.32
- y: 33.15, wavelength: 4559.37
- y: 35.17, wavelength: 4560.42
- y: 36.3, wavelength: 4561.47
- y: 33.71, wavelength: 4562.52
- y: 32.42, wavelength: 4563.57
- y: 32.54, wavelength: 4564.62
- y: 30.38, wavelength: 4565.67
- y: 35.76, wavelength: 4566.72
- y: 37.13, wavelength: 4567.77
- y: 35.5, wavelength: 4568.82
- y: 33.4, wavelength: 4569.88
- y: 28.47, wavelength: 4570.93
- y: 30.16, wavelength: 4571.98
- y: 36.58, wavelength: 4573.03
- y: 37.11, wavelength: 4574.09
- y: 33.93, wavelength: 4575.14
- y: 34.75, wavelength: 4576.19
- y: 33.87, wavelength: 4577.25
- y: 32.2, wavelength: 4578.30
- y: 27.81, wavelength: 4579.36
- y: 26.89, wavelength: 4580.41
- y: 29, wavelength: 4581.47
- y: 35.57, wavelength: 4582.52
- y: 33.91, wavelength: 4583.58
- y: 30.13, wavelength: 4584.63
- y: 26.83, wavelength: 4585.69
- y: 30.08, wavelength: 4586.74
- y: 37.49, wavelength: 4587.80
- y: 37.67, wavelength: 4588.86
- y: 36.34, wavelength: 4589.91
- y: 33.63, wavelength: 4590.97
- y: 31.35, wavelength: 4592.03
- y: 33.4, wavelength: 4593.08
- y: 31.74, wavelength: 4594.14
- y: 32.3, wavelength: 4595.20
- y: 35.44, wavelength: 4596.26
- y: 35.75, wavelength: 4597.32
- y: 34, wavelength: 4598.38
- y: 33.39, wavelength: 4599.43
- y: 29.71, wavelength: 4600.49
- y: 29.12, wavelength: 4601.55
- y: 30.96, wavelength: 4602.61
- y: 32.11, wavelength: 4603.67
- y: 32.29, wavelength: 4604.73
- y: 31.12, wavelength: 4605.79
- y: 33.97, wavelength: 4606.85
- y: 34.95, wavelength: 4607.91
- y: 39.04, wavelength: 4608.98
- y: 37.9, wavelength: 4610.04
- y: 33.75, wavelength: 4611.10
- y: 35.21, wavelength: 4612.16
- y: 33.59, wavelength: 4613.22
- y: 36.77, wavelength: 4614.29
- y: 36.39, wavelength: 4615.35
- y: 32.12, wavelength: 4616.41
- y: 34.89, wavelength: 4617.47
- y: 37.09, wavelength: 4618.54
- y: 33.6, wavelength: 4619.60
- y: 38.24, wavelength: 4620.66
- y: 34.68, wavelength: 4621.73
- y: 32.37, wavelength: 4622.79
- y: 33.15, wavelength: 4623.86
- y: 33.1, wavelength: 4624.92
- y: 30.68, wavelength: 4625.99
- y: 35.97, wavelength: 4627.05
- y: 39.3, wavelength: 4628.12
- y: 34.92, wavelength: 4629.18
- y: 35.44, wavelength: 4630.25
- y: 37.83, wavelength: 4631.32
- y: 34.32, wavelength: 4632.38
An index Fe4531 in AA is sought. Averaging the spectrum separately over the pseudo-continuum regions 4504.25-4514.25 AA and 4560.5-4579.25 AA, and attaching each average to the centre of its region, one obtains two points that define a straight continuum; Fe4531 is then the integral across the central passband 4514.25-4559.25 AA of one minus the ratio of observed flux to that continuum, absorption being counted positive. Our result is 5.3 AA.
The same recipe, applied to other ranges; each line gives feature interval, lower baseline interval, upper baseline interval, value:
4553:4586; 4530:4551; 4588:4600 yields -1.3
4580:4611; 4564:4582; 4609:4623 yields 1.0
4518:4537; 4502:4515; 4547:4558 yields 3.4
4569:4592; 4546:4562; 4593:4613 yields 0.0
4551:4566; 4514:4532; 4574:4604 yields -0.8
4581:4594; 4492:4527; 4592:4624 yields 0.1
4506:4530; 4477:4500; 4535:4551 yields -0.4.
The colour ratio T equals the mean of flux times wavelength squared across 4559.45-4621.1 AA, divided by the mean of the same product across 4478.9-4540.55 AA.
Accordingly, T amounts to 1.2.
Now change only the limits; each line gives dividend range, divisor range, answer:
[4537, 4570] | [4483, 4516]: 1.09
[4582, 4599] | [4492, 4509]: 1.16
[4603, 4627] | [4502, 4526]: 1.14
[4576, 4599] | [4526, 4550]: 1.25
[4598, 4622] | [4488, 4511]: 1.21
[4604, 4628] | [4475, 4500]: 1.29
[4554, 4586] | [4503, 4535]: 1.16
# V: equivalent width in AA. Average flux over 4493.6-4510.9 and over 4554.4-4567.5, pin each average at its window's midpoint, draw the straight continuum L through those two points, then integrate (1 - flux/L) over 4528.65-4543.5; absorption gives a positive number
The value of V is 2.7 AA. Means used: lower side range 30.4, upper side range 33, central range 26.2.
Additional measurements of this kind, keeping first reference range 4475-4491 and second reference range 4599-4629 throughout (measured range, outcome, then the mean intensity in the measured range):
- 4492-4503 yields 0.25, 28.6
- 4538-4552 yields 0.16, 30.9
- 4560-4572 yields -0.53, 33.5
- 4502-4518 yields -1.09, 31.8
